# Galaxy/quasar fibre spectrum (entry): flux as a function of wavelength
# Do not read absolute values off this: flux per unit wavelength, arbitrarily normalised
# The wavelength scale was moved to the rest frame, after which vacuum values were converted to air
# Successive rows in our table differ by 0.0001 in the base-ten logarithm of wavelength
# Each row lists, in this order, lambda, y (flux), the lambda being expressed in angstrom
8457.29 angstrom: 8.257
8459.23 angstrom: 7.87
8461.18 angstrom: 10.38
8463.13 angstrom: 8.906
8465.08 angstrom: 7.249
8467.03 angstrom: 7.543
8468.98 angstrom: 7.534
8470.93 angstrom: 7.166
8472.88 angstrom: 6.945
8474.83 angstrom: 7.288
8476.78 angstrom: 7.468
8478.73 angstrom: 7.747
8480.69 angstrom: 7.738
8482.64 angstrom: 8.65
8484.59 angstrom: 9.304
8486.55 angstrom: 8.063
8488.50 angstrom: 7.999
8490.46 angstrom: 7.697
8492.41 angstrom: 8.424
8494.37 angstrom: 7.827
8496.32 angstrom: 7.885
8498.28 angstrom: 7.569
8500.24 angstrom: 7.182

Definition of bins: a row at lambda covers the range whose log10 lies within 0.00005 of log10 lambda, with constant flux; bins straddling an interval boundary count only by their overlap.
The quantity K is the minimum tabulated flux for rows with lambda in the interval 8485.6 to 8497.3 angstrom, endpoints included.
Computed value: 7.697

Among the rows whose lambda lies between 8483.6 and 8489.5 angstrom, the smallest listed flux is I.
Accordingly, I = 7.999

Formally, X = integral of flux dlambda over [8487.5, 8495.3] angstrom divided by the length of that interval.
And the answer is 7.99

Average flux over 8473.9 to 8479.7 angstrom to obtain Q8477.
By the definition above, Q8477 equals 7.51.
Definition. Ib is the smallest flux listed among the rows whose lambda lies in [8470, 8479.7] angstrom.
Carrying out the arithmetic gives 6.945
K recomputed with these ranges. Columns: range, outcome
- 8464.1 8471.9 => 7.166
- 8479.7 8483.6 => 7.738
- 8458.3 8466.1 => 7.249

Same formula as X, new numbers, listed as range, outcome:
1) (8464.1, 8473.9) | 7.29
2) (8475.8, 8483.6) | 7.9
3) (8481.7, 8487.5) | 8.67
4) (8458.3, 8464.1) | 9.06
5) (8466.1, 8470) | 7.53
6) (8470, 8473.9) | 7.06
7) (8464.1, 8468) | 7.39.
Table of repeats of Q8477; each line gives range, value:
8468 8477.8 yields 7.29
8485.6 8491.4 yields 7.92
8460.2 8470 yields 8.31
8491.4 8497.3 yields 8.05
